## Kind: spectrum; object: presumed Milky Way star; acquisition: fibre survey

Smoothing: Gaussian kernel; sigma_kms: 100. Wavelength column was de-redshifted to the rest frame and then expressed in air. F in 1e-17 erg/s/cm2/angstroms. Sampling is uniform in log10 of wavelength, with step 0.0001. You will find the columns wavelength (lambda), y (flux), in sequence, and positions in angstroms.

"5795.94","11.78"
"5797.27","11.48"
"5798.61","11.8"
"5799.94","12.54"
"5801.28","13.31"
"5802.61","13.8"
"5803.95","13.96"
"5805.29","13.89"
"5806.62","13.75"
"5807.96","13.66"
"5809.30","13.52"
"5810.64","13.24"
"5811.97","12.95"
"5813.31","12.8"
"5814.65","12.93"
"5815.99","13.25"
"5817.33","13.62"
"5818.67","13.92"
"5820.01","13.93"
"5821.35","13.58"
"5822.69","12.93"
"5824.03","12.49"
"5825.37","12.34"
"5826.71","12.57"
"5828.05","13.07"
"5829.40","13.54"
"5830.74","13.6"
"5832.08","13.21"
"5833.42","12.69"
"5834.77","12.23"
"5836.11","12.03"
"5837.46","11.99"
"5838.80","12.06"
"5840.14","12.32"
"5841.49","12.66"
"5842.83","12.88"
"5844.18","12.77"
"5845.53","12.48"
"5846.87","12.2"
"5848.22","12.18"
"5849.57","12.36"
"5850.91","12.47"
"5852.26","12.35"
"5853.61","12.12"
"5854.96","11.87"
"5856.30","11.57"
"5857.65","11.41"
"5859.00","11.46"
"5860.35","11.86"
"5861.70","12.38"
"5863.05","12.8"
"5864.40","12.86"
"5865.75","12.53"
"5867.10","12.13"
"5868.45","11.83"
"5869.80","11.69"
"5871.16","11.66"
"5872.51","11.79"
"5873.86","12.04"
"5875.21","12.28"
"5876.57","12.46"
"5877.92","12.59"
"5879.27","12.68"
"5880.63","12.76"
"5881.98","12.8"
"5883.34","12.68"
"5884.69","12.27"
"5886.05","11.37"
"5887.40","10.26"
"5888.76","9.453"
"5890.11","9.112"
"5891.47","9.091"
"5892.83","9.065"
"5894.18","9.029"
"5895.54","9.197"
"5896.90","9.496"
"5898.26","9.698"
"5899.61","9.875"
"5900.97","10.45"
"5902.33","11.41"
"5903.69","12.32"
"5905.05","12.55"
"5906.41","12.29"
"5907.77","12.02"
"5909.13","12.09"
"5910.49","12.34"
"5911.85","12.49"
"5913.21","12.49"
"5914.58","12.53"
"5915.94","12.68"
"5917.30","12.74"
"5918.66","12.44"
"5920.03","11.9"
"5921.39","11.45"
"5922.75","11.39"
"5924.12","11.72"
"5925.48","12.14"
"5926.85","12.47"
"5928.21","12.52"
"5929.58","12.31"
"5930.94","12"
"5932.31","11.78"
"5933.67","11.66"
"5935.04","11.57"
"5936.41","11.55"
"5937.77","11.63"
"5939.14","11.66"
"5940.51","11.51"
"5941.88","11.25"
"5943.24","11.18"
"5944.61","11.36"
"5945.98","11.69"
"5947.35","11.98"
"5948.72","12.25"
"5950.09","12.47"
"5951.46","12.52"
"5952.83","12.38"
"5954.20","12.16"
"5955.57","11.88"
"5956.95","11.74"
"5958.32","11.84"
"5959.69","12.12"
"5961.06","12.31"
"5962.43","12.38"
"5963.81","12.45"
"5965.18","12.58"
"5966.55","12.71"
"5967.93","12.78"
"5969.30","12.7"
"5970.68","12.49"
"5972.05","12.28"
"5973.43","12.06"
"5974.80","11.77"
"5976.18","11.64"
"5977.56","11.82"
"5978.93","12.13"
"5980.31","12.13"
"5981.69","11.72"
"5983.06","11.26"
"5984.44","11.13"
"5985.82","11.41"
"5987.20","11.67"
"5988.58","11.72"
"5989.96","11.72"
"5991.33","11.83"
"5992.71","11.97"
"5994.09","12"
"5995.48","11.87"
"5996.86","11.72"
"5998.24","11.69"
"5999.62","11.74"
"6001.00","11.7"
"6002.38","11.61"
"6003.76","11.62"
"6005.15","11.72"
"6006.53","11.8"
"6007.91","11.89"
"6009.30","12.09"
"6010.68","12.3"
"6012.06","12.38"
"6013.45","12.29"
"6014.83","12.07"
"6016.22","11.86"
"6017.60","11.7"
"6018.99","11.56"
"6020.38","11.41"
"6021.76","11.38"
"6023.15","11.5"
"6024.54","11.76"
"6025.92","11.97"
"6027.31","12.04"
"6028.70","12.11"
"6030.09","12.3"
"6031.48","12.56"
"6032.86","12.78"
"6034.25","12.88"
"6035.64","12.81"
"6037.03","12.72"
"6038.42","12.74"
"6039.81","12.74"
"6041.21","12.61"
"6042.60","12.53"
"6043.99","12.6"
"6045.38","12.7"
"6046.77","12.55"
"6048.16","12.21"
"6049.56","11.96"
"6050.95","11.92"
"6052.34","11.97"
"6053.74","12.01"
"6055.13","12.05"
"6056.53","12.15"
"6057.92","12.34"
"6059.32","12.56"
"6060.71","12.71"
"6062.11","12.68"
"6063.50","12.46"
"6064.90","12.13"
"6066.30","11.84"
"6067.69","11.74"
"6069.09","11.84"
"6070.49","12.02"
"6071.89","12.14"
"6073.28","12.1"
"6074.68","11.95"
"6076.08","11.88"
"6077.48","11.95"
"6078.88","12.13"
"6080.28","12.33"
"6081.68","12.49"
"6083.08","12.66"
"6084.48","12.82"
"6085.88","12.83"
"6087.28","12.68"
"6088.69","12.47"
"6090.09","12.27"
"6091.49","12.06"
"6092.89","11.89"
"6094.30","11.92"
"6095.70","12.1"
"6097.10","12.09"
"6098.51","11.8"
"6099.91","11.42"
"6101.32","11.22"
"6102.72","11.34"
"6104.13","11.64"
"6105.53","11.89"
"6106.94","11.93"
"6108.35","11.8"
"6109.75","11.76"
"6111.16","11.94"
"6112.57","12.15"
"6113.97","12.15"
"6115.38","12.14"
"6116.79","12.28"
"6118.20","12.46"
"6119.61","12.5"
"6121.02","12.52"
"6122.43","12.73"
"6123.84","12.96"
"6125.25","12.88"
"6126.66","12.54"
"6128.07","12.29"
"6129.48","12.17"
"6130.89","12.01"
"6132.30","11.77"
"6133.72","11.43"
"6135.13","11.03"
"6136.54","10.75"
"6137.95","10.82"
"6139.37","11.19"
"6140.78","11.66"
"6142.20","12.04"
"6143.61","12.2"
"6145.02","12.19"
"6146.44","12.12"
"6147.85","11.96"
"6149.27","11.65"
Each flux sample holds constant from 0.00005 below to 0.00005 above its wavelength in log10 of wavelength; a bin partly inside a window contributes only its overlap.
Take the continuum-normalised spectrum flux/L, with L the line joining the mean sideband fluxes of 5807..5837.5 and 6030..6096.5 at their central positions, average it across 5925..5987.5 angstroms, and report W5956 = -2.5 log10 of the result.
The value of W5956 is 0.06 mag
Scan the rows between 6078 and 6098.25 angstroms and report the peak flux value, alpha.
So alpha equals 12.83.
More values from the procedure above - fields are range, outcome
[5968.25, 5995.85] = 12.7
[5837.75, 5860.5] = 12.88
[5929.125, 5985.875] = 12.78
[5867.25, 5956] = 12.8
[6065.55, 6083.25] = 12.66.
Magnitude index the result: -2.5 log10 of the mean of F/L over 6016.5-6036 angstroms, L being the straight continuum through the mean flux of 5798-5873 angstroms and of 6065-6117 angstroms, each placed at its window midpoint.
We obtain 0.01 mag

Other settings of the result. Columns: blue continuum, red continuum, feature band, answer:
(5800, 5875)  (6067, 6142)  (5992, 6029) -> 0.04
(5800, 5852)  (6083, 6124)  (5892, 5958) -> 0.09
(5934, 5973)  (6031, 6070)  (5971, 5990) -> 0.03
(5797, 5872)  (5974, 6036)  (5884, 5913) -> 0.15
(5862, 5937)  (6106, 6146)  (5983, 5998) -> 0.01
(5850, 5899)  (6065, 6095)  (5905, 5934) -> -0.05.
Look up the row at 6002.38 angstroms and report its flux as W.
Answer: 11.61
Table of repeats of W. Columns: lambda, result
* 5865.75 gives 12.53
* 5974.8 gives 11.77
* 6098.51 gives 11.8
